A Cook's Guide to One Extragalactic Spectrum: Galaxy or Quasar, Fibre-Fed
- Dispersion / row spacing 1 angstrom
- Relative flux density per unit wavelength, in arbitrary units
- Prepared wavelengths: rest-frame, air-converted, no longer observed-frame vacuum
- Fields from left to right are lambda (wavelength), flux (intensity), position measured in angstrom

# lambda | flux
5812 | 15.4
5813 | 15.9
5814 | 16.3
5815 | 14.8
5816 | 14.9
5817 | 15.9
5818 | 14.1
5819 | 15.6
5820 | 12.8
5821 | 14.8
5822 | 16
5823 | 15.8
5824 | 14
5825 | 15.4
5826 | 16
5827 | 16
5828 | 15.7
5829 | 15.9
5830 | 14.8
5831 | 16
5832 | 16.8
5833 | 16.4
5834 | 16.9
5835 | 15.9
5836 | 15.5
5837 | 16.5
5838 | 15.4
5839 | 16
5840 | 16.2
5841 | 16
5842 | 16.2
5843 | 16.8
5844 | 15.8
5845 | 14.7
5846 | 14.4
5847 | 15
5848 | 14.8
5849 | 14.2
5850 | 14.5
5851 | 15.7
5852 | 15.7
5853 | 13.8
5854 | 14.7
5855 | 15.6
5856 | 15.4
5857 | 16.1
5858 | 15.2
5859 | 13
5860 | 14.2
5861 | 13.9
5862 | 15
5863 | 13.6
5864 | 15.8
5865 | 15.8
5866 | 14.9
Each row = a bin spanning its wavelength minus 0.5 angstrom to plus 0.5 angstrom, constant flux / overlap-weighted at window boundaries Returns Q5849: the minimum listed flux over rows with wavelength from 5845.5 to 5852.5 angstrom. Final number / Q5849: 14.2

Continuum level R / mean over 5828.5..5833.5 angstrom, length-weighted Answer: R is 16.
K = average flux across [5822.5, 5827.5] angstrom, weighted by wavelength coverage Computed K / 15.4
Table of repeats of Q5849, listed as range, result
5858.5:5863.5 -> 13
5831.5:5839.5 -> 15.4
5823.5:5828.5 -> 14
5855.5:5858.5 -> 15.2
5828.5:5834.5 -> 14.8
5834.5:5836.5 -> 15.5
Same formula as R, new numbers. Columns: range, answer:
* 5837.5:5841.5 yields 15.9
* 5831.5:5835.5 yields 16.5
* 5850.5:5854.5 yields 15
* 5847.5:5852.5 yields 15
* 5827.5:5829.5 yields 15.8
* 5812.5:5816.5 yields 15.5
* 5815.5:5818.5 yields 15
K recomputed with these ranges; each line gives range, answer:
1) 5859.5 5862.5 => 14.4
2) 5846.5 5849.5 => 14.7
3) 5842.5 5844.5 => 16.3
